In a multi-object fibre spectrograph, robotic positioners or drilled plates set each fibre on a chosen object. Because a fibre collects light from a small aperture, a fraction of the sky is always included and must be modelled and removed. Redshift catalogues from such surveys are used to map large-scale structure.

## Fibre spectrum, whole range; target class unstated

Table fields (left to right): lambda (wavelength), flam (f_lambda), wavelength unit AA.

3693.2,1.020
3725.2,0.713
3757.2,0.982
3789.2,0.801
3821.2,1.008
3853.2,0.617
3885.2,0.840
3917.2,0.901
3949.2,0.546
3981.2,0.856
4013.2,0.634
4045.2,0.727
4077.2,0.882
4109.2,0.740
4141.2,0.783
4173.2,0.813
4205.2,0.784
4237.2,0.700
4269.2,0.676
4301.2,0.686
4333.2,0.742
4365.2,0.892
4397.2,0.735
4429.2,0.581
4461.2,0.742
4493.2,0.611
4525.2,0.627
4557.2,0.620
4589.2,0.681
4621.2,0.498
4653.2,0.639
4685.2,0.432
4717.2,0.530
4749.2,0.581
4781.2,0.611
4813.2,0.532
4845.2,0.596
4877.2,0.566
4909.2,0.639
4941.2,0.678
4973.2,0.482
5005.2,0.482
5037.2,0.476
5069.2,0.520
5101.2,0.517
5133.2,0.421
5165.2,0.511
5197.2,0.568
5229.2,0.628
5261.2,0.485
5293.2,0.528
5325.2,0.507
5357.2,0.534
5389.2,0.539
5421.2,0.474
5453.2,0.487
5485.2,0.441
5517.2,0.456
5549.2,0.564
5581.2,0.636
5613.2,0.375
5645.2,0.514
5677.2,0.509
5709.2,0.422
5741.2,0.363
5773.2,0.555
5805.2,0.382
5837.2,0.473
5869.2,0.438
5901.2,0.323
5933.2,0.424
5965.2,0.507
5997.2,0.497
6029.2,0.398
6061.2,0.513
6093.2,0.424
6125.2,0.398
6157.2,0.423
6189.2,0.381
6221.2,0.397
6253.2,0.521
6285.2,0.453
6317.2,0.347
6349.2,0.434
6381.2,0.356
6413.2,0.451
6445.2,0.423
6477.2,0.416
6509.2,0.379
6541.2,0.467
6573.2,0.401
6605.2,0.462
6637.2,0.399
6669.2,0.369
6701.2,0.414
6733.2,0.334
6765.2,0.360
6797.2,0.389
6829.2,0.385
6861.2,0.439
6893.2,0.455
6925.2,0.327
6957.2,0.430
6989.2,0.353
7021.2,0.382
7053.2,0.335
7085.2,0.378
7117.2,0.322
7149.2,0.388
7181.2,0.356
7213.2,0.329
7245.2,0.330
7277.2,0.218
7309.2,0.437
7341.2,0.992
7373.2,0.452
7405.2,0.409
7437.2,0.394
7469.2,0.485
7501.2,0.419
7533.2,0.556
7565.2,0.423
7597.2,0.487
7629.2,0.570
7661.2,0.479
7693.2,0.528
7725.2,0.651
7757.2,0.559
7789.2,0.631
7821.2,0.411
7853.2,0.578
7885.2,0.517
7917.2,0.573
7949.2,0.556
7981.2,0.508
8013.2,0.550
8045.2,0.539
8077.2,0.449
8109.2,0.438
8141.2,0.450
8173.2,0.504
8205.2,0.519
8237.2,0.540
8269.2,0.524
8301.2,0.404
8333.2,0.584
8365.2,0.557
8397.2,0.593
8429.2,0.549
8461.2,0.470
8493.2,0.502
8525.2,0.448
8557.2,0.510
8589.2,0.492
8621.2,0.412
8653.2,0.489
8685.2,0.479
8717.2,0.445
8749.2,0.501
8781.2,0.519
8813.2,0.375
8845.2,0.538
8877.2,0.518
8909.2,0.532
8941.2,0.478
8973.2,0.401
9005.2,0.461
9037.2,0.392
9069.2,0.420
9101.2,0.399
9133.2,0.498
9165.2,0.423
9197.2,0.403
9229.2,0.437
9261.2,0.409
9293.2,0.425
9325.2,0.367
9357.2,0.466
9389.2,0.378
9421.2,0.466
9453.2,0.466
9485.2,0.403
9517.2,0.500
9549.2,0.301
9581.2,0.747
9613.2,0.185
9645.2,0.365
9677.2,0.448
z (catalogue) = 0.971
